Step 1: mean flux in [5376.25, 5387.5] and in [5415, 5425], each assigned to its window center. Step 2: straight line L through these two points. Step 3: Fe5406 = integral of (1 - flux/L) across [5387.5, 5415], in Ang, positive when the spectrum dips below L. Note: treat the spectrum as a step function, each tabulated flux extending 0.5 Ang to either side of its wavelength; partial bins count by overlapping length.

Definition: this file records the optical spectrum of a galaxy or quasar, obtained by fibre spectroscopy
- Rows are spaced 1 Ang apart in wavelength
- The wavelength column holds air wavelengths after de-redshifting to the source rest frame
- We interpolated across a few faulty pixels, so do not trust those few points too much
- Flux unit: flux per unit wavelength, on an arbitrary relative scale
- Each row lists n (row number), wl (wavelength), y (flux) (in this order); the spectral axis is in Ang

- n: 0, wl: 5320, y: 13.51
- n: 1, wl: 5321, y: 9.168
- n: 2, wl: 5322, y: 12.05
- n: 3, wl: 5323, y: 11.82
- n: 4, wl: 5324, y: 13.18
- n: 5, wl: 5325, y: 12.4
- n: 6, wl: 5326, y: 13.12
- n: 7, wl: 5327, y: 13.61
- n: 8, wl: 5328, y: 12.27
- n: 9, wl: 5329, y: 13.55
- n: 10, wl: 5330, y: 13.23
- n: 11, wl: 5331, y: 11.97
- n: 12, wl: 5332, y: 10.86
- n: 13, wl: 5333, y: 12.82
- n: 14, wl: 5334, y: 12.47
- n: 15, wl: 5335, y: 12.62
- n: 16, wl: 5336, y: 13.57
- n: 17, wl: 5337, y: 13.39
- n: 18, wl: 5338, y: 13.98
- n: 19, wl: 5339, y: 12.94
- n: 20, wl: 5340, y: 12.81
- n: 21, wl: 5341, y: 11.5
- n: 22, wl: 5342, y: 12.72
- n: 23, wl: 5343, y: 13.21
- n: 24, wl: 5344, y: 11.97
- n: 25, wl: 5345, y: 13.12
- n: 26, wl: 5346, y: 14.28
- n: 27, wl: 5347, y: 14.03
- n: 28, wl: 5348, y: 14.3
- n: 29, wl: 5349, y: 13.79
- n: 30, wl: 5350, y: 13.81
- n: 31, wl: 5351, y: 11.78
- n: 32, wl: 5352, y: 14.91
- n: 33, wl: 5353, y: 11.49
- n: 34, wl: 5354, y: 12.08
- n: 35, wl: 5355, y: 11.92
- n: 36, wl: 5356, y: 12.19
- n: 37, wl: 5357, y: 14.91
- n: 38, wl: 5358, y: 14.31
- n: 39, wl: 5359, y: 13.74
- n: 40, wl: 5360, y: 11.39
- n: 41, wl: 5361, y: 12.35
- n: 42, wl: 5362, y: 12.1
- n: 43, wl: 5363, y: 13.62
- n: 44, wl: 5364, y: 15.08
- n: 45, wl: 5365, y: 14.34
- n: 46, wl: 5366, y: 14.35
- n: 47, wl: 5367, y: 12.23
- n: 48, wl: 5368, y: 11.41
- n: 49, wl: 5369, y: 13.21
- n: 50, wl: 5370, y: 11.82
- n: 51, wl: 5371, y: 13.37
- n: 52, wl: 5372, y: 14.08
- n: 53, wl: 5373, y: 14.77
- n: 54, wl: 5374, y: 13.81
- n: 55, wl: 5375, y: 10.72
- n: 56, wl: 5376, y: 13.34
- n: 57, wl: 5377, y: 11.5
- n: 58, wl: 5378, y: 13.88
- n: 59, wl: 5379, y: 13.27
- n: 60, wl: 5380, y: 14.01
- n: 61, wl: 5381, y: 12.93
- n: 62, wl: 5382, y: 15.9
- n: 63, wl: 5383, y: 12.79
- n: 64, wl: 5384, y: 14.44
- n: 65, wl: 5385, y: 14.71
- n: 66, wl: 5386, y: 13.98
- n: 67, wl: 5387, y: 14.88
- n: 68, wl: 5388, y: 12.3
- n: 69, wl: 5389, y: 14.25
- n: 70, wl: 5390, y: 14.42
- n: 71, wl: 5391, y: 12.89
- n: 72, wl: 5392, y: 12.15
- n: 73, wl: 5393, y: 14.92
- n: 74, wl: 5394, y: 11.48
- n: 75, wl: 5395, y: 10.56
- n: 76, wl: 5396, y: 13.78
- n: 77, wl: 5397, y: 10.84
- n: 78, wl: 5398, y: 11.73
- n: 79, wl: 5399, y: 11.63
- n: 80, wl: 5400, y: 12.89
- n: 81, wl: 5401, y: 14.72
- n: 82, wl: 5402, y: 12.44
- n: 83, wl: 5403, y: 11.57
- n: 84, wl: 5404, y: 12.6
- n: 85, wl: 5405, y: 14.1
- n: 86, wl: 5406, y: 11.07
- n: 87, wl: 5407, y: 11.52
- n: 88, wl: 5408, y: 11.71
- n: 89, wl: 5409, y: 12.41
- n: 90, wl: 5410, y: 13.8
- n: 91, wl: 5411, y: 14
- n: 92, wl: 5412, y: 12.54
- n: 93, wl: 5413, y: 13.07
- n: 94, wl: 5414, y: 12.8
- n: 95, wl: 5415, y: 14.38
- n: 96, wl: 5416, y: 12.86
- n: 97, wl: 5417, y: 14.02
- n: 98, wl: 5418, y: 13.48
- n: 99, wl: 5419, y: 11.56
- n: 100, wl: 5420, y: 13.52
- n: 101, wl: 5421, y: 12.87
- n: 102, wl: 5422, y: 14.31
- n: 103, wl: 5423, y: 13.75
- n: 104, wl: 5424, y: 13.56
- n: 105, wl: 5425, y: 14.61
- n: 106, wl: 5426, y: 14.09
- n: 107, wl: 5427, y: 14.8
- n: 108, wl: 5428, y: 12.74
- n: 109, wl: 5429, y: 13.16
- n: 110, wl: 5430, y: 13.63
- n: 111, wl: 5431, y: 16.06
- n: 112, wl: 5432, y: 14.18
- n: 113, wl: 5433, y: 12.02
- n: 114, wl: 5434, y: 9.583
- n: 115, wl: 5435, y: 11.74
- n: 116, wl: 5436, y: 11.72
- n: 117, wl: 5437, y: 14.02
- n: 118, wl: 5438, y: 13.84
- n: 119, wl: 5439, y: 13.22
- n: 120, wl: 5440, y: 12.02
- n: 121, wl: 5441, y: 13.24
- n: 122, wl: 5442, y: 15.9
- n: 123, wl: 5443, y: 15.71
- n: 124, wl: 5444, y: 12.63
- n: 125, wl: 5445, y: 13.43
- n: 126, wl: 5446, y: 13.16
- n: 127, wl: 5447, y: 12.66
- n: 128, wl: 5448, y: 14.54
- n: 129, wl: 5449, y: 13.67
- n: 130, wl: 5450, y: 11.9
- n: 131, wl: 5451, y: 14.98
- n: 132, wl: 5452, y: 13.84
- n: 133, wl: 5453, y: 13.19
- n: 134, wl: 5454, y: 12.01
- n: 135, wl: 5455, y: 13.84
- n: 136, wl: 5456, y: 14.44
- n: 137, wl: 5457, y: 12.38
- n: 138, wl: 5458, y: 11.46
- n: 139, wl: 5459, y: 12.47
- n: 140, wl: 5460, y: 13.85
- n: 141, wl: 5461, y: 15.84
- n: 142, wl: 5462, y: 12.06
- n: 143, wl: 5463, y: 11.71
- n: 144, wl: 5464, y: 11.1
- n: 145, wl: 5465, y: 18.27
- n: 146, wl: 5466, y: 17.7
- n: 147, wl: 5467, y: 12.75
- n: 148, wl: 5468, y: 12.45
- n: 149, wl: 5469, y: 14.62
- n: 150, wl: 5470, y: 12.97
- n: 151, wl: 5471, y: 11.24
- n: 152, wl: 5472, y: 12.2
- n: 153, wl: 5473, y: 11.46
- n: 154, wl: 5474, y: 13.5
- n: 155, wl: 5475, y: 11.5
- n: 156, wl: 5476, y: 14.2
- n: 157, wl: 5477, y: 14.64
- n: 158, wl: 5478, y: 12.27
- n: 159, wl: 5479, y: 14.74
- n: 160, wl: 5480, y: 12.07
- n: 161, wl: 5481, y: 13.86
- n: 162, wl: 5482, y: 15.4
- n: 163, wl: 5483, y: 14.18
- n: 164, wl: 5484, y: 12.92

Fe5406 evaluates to 1.9 Ang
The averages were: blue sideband 13.8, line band 12.7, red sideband 13.4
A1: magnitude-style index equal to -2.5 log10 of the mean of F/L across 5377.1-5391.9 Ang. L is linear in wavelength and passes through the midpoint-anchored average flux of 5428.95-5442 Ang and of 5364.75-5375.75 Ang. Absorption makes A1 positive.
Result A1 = -0.058 mag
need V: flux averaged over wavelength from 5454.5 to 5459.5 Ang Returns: 12.9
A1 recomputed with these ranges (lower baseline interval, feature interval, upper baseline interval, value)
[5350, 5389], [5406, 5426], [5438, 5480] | 0.014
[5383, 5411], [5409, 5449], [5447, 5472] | -0.019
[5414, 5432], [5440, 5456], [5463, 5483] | -0.001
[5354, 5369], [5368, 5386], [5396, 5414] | -0.041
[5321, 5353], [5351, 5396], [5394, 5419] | -0.040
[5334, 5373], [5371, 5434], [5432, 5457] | -0.002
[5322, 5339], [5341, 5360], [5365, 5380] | -0.020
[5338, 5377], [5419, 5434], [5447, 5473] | -0.025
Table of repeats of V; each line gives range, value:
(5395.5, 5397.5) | 12.3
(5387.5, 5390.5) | 13.7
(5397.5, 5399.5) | 11.7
